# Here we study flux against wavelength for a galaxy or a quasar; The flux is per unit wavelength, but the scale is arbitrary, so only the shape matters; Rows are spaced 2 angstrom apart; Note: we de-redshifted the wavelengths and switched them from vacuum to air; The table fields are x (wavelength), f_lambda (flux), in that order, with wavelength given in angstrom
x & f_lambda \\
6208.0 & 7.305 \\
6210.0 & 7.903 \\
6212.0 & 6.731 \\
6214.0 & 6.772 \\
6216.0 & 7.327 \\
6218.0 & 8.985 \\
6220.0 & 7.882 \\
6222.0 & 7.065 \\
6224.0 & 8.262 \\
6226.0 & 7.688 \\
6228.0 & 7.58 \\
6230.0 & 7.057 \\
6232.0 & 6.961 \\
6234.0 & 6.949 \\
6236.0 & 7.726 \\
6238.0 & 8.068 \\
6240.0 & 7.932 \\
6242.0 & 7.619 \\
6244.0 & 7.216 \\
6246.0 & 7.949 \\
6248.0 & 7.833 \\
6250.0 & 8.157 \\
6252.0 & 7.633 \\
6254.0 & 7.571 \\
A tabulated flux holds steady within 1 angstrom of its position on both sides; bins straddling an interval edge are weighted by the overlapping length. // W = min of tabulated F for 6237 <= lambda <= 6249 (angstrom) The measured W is 7.216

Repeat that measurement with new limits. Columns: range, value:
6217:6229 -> 7.065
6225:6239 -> 6.949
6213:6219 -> 6.772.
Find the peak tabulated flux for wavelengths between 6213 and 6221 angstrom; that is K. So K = 8.985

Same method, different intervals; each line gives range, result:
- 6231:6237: 7.726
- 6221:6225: 8.262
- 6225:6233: 7.688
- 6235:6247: 8.068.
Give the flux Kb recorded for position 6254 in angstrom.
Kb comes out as 7.571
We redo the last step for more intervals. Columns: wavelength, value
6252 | 7.633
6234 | 6.949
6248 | 7.833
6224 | 8.262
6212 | 6.731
